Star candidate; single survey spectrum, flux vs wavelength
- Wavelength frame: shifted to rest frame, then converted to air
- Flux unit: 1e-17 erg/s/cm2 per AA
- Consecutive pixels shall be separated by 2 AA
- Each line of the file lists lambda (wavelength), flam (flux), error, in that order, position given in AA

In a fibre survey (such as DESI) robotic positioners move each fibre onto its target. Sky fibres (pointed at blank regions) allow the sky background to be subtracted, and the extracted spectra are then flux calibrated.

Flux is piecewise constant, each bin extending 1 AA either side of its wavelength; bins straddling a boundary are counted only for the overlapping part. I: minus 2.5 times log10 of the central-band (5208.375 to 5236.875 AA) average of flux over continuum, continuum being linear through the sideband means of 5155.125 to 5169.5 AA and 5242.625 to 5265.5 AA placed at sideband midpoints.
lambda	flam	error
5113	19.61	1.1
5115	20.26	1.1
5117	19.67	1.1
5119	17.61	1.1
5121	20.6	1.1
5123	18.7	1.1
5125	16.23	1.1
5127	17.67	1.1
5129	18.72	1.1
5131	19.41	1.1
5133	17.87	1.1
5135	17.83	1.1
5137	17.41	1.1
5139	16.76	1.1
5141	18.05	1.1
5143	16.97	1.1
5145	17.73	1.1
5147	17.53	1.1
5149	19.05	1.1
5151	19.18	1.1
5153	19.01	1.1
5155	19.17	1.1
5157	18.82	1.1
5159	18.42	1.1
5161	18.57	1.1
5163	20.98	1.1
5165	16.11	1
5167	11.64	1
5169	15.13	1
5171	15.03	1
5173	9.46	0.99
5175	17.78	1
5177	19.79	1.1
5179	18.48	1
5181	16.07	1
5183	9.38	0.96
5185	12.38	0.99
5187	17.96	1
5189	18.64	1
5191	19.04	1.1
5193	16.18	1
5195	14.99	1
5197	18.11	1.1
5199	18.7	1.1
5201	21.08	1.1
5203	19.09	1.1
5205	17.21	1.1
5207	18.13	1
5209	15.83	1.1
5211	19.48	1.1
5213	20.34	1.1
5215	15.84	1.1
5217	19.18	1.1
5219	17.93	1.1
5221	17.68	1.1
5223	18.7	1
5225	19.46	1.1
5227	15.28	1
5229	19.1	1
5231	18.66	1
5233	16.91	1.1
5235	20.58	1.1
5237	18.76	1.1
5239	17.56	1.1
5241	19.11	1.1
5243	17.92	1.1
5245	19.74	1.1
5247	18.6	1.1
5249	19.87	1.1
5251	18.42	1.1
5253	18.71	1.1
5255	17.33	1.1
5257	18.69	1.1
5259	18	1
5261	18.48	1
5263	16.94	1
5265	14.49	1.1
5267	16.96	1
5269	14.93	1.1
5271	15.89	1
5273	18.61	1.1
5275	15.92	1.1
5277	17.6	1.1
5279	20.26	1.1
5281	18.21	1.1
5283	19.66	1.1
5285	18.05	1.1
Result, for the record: -0.02 mag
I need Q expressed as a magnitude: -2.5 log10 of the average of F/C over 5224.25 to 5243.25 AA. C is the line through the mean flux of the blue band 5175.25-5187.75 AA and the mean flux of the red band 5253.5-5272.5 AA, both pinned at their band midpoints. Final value -0.11 mag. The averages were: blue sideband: 15.8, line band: 18.3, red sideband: 17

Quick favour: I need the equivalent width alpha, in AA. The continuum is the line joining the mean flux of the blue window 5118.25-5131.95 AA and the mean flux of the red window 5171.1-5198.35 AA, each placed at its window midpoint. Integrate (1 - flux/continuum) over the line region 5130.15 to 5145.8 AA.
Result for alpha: 0.2 AA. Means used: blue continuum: 18.4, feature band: 17.7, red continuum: 16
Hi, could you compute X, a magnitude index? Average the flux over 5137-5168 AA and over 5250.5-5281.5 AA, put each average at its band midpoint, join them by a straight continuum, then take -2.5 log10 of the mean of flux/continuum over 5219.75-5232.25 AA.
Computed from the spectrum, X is -0.03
